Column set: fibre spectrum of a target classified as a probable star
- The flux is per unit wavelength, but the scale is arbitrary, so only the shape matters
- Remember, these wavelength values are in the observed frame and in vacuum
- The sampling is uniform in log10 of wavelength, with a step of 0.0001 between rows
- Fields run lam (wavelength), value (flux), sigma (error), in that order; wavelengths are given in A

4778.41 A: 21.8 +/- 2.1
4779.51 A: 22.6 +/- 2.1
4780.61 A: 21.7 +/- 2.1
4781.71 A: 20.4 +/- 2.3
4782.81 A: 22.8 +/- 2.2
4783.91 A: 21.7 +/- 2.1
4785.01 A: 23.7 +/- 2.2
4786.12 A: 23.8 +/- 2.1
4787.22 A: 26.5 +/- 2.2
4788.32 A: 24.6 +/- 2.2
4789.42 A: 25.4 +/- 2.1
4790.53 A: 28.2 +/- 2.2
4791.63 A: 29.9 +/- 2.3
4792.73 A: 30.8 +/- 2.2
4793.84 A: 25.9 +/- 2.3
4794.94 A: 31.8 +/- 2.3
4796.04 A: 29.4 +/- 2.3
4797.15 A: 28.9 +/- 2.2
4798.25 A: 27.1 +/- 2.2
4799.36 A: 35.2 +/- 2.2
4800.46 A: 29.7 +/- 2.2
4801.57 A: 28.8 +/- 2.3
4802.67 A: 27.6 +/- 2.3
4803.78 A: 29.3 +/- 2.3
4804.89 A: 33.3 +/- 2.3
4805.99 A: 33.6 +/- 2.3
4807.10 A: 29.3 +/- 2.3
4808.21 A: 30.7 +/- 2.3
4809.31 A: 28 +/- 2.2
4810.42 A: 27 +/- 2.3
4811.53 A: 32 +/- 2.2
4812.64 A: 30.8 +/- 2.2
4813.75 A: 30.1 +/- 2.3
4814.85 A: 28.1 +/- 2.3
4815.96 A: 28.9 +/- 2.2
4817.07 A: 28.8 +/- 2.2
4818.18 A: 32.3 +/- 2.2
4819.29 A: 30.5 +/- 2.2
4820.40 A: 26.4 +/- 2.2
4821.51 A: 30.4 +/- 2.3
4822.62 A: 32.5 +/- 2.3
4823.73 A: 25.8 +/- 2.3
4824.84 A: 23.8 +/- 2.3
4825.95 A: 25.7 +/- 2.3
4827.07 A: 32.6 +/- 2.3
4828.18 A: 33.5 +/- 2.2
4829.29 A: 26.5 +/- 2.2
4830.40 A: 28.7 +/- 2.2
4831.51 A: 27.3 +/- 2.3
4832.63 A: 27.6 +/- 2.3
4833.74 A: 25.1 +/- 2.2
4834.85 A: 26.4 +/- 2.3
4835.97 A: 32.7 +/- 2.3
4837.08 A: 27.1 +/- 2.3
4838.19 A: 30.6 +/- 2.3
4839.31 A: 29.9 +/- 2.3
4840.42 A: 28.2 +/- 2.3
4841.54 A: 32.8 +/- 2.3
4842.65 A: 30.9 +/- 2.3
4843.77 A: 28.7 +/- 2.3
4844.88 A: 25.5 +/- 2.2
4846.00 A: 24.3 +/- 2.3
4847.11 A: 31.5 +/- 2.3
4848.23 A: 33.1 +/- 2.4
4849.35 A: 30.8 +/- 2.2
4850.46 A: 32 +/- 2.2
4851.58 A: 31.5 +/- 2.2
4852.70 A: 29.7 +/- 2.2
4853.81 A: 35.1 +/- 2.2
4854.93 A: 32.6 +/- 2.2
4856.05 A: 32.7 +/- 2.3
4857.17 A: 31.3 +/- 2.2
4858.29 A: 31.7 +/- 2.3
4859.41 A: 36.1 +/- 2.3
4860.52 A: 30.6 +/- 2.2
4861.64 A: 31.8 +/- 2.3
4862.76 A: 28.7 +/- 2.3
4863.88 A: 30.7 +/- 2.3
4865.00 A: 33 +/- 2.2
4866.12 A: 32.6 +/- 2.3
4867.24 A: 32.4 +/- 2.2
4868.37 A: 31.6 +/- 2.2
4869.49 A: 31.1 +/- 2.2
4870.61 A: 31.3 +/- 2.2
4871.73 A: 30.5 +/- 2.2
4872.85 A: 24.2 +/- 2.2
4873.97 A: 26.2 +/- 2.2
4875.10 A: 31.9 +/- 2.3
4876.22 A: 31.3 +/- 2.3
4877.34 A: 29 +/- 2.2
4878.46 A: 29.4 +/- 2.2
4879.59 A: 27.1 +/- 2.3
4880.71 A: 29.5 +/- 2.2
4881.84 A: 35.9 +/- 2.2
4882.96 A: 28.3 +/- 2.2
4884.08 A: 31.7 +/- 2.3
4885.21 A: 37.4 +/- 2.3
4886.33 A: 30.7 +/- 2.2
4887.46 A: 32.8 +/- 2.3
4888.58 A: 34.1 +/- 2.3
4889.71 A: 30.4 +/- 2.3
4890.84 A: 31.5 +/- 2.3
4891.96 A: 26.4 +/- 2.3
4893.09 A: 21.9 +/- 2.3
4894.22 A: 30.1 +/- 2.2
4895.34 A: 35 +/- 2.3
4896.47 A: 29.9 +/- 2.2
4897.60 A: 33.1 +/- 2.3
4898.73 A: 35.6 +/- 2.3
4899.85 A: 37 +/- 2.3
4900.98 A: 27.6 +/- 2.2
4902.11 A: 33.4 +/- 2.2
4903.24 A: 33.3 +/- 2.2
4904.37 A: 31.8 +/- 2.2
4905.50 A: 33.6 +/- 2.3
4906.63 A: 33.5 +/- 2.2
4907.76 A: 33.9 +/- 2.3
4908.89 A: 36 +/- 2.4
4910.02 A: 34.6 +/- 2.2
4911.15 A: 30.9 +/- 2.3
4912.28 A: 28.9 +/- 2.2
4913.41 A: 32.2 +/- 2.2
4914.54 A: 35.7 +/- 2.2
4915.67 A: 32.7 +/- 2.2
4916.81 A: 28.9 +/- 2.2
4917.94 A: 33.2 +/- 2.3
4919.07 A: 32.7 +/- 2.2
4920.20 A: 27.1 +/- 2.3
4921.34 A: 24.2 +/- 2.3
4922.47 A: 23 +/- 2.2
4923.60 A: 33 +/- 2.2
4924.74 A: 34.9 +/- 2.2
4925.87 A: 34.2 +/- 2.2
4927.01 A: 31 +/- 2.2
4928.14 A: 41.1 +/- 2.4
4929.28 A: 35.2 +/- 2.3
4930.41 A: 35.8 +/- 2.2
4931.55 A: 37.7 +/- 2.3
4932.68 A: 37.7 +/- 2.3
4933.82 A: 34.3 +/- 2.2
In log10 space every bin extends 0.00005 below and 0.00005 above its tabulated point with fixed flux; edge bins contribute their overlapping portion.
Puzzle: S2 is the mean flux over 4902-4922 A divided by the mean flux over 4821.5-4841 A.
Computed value 1.1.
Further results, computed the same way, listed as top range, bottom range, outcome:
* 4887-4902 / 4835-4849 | 1.06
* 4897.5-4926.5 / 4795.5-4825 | 1.08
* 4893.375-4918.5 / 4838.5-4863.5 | 1.06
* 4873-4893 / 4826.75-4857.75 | 1.02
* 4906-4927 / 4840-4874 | 1.03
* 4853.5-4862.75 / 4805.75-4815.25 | 1.09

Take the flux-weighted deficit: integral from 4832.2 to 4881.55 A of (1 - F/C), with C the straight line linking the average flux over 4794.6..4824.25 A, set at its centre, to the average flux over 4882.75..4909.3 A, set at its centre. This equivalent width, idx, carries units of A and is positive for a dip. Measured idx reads 1.2 A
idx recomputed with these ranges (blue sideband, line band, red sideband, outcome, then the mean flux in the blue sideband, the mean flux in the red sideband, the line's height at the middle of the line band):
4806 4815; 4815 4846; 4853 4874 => 1.7 A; 29.8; 31.4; 30.4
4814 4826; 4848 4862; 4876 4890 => -1.0 A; 28.6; 31.4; 30.2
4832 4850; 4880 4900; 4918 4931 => -0.5 A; 29.1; 32.1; 30.8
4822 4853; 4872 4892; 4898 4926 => 0.2 A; 29.1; 32.1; 30.9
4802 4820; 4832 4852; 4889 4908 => 0.8 A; 30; 31.6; 30.6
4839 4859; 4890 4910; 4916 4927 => -1.1 A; 30.7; 30.2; 30.4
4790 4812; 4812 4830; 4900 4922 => 0.6 A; 29.8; 31.9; 30.2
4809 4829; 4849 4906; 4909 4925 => -2.0 A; 29.3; 30.9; 30.3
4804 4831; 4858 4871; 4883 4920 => -0.3 A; 29.5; 32.1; 31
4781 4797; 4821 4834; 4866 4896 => -0.2 A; 26.1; 30.5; 27.9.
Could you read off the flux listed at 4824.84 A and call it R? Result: 23.8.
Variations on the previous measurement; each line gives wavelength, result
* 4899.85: 37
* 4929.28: 35.2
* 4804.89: 33.3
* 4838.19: 30.6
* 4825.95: 25.7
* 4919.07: 32.7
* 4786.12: 23.8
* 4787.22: 26.5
